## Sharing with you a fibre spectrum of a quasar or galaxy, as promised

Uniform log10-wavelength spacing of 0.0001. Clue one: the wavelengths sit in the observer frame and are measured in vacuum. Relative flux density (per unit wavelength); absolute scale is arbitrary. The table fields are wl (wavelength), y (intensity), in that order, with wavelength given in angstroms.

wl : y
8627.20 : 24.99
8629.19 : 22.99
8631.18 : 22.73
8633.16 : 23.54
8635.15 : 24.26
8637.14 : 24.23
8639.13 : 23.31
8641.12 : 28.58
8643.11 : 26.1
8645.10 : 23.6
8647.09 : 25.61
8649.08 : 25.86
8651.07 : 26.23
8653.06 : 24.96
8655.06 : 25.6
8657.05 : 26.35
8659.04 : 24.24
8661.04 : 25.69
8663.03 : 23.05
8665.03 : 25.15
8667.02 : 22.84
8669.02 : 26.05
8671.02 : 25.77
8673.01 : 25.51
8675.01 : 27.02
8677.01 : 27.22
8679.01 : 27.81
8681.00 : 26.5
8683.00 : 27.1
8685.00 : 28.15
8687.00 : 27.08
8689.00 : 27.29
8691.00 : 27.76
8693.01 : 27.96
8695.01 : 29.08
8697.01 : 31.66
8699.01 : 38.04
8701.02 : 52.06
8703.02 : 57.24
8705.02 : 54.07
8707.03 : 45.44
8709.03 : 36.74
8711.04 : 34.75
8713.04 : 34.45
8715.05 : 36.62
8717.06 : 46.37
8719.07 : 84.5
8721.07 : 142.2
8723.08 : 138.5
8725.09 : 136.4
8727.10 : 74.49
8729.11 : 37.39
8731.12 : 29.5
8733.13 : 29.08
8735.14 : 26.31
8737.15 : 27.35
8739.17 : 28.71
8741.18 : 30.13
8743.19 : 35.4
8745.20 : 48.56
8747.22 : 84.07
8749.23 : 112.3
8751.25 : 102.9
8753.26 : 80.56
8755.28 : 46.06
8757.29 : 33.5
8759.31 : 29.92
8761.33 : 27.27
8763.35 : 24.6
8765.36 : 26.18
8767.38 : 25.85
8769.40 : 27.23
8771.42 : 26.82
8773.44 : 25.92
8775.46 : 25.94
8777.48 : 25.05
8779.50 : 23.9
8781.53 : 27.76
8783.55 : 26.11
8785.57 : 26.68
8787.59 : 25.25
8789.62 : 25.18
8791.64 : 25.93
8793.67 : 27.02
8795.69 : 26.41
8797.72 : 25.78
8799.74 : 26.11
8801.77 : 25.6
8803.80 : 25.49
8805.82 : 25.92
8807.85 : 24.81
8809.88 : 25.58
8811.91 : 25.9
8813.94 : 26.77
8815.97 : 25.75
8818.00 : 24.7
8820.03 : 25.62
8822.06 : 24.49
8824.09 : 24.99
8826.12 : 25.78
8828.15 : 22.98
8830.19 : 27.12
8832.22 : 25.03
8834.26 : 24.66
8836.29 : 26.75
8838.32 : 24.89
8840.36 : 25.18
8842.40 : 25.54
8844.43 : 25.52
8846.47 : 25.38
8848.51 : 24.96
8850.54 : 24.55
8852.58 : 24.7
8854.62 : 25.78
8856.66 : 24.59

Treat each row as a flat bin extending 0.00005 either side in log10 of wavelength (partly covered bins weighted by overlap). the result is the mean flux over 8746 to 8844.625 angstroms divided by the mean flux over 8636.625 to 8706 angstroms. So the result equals 1.11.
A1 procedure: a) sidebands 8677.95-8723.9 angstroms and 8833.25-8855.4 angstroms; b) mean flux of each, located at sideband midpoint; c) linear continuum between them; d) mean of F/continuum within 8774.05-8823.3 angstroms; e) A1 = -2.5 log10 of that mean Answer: 0.23 mag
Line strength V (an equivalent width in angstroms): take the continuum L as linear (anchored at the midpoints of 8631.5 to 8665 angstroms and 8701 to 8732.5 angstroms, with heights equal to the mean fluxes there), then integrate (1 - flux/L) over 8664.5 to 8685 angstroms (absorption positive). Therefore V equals 7.2 angstroms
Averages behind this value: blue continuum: 25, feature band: 26.2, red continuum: 65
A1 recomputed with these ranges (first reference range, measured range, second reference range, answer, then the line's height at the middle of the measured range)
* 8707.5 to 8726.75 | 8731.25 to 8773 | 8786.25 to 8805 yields 0.23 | 53.6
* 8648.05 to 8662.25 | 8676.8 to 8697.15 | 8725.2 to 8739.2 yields 0.18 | 32.8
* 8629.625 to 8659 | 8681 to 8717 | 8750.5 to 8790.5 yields -0.25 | 28.8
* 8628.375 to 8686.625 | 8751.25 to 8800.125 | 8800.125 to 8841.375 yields -0.22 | 25.4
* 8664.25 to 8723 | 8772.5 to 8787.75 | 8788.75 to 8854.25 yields 0.17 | 30.3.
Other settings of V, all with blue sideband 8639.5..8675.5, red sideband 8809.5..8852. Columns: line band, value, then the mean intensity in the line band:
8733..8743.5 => -1.6 angstroms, 29.1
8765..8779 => -0.4 angstroms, 26.1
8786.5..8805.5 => -0.4 angstroms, 25.9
